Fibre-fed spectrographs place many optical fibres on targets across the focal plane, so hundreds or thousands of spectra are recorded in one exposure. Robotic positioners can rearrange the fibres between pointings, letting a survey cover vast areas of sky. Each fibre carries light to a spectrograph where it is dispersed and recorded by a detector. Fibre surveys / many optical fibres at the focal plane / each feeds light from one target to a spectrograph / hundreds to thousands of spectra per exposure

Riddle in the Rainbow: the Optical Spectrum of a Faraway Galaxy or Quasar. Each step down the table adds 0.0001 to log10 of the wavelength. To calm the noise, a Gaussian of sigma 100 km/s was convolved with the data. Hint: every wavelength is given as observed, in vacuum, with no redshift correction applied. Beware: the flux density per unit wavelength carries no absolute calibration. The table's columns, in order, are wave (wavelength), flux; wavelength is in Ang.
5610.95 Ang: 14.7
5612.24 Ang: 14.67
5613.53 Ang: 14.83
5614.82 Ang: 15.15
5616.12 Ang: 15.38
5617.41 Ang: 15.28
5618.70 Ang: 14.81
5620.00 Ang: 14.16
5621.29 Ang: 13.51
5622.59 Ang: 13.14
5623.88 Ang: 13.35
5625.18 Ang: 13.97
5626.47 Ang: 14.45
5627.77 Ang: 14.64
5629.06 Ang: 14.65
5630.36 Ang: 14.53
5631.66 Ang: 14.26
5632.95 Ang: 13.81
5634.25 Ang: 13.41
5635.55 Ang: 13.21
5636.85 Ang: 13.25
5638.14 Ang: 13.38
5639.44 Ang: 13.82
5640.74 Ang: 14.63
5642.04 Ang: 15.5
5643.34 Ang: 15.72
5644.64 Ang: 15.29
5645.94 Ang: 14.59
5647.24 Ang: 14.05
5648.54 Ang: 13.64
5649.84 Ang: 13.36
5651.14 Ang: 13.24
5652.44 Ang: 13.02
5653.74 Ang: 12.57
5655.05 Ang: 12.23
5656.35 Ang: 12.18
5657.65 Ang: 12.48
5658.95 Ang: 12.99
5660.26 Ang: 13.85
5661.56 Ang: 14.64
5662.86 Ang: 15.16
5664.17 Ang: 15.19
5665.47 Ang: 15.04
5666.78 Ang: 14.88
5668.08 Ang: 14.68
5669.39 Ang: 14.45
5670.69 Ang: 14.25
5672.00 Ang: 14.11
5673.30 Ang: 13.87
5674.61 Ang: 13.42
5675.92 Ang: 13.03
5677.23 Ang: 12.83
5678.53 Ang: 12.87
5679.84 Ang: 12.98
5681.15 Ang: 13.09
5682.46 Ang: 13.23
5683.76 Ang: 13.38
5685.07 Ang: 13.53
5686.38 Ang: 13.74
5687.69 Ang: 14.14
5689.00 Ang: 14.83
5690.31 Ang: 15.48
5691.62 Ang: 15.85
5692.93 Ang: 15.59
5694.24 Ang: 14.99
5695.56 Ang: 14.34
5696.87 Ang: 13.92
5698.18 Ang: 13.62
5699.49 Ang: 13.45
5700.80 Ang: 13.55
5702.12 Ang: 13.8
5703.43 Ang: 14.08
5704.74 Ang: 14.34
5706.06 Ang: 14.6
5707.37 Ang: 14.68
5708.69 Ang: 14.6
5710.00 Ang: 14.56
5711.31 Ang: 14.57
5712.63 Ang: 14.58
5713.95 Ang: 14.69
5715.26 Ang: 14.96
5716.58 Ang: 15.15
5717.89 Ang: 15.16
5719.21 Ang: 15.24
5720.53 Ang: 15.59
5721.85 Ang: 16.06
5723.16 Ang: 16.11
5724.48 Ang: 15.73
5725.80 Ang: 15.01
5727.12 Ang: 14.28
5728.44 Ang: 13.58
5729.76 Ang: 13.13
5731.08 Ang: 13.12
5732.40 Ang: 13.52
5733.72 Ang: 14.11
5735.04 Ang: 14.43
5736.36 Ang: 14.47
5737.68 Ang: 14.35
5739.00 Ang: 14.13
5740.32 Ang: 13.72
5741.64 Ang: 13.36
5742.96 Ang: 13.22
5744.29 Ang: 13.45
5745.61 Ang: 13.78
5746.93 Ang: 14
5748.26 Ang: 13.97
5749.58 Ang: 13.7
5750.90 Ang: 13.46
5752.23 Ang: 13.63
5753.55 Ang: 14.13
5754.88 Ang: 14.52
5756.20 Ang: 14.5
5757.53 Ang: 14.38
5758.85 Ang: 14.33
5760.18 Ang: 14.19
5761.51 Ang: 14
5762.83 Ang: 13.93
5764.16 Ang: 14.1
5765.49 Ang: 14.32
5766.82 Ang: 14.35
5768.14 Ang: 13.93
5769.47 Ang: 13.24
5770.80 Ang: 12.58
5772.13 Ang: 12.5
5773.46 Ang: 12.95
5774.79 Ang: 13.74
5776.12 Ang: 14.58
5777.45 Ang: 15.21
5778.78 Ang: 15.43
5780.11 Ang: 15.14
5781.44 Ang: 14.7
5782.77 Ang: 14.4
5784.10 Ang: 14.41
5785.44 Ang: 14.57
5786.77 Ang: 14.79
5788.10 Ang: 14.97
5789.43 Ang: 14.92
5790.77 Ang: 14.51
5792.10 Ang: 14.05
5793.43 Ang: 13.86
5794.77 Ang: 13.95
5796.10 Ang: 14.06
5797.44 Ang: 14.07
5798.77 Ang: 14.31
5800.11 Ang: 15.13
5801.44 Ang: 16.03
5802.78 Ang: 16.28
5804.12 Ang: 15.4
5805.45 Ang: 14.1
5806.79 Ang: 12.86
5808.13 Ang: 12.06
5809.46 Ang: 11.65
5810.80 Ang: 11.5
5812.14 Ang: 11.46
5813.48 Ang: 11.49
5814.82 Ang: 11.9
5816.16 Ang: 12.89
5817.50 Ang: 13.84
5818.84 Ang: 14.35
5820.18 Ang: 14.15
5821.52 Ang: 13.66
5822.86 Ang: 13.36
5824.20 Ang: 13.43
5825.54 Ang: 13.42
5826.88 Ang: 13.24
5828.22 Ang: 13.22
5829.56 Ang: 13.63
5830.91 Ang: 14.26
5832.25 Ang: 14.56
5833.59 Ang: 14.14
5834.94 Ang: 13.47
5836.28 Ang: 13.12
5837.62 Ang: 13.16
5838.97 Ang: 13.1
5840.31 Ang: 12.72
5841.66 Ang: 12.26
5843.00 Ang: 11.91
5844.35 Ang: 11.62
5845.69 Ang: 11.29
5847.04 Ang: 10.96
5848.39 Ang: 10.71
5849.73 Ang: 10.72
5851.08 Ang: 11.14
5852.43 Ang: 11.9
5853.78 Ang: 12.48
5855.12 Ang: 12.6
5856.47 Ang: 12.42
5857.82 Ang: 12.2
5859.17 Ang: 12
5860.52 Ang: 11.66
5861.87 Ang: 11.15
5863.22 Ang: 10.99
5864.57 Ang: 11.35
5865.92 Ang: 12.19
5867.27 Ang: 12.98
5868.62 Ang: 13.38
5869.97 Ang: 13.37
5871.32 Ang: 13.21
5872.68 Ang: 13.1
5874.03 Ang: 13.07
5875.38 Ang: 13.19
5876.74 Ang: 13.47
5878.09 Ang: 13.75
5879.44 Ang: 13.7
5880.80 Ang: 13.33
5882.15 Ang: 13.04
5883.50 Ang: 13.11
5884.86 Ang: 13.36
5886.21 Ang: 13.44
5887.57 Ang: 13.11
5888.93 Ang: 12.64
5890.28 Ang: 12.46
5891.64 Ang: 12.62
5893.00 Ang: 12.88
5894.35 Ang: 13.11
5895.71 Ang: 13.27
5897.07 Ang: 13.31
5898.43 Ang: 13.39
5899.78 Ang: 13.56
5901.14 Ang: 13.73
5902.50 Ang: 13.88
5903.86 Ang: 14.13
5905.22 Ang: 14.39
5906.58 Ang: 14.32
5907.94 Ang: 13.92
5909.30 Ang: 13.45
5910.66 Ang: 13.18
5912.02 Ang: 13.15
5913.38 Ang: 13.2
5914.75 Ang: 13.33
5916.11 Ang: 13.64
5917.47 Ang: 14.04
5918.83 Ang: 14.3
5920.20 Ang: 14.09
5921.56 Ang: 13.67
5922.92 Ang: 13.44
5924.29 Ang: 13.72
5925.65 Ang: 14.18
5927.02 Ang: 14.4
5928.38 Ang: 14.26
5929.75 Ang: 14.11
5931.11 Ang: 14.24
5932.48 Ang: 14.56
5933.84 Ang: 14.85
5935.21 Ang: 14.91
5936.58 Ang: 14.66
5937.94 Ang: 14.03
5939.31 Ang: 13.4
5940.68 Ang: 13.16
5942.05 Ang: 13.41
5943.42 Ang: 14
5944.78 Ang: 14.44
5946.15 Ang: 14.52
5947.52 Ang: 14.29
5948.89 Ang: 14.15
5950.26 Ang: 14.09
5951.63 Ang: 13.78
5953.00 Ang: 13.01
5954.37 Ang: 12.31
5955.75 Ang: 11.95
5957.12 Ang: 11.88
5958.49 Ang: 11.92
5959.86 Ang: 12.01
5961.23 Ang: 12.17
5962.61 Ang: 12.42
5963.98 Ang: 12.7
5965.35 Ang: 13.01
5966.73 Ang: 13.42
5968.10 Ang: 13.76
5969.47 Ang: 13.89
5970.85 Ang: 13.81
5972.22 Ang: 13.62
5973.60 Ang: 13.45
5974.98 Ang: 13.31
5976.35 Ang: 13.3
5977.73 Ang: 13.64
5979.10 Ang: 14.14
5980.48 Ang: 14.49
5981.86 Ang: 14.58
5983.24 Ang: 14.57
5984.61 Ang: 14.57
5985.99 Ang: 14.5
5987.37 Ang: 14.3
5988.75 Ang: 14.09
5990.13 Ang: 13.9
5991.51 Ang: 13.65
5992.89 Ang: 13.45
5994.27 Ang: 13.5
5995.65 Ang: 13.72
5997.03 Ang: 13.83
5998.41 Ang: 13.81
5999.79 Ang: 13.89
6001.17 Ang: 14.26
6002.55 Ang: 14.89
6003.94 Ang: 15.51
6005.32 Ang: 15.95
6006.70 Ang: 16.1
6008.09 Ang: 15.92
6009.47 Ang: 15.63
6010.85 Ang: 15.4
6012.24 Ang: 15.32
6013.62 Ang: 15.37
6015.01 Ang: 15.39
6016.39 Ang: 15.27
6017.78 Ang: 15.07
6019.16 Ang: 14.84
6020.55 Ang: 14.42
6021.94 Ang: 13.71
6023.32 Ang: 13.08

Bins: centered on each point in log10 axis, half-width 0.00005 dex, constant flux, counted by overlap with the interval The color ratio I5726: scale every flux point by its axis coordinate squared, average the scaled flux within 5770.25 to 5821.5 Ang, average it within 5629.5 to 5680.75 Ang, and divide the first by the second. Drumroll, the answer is 1.1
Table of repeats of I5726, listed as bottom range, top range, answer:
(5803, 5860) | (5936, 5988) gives 1.11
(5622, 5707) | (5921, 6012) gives 1.11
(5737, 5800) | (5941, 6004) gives 1.04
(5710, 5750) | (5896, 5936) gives 1.03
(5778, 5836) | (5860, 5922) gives 0.98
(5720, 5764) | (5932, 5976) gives 1.02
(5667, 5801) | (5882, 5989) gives 1.03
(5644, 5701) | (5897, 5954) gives 1.09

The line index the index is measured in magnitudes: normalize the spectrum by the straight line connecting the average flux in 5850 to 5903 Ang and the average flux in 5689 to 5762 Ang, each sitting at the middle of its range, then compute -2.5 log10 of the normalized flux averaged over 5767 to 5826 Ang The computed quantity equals -0.02 mag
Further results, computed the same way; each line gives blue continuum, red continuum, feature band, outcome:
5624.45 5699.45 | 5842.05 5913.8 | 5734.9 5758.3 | -0.03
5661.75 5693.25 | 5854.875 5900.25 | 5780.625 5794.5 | -0.08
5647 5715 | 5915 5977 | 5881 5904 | 0.04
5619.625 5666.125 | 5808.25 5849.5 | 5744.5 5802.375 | -0.09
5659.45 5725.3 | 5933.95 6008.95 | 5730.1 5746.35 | 0.04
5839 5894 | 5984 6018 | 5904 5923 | -0.04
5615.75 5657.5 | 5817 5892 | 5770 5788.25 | -0.08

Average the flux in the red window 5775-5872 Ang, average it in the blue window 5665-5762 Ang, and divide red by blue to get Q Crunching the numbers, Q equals 0.9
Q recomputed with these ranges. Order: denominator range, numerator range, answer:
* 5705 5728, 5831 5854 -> 0.82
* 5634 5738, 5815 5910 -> 0.91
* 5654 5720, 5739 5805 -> 1.01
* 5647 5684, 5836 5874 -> 0.89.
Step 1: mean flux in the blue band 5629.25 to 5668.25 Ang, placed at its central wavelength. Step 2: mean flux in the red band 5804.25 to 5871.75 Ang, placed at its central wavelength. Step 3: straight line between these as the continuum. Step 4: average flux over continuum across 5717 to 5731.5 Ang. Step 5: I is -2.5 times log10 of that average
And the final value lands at -0.11 mag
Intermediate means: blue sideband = 14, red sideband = 12.6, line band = 14.8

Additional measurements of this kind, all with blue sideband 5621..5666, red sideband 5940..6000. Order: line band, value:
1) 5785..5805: -0.08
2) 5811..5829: 0.05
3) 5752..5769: -0.03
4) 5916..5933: -0.04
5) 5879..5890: 0.04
